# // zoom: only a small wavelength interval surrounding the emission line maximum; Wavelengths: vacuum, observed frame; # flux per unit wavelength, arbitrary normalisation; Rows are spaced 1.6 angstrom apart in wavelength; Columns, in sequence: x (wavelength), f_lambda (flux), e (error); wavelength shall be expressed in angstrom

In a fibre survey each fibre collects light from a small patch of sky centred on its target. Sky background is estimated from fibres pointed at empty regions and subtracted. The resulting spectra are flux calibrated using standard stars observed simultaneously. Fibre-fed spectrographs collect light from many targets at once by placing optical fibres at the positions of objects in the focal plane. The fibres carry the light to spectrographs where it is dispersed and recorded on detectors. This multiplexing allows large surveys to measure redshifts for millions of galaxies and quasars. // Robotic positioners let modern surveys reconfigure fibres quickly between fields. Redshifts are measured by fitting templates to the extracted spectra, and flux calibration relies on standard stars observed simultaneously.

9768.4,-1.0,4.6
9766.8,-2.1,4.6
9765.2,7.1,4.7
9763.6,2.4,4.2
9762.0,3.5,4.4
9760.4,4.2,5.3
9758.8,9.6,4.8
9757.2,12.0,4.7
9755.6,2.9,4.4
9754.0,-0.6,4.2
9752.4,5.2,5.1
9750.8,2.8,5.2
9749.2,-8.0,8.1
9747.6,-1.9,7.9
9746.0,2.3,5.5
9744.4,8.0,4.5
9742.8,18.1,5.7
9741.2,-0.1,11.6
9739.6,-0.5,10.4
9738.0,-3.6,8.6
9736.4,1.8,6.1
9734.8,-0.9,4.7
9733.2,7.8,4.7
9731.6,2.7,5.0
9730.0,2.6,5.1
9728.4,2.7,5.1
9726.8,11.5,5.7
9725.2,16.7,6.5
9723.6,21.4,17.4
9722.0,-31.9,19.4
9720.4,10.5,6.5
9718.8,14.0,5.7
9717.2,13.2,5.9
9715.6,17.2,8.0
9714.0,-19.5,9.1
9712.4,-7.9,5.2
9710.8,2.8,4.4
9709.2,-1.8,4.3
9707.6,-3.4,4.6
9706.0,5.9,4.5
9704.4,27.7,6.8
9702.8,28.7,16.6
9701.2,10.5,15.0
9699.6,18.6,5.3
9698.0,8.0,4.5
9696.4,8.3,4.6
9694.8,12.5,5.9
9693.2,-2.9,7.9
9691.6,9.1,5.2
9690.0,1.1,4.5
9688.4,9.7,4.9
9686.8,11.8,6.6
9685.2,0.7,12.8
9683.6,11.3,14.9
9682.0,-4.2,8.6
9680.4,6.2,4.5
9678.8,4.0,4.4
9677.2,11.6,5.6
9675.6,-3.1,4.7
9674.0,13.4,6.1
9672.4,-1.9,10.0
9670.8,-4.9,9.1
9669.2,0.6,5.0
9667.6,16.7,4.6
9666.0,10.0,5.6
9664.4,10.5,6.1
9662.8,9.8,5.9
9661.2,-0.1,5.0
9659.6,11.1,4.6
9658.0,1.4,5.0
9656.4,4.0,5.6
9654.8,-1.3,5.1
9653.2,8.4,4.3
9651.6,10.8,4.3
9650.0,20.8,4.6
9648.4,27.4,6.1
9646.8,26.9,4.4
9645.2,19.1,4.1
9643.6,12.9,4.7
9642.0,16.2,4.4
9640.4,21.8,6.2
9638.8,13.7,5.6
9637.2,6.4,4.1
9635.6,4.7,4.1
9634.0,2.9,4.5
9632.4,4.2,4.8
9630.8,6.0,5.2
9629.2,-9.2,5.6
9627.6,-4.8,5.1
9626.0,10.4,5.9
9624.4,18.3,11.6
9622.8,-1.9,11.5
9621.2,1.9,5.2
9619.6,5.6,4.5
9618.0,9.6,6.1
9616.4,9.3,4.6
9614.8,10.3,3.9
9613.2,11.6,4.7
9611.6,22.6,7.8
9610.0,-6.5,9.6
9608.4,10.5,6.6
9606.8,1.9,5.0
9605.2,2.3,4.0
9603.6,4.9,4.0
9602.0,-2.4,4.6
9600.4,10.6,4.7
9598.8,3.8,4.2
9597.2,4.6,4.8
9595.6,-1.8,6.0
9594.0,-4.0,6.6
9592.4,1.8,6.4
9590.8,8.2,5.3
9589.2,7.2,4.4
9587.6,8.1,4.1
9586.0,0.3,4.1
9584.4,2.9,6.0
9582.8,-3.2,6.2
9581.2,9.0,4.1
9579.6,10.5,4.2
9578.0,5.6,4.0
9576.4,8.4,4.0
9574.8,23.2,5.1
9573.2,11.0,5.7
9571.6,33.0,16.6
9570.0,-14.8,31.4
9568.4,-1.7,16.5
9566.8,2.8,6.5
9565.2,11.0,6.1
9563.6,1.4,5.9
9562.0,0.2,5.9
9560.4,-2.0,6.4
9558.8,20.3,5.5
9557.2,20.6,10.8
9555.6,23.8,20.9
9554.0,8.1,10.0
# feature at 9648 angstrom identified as [O III] 5007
